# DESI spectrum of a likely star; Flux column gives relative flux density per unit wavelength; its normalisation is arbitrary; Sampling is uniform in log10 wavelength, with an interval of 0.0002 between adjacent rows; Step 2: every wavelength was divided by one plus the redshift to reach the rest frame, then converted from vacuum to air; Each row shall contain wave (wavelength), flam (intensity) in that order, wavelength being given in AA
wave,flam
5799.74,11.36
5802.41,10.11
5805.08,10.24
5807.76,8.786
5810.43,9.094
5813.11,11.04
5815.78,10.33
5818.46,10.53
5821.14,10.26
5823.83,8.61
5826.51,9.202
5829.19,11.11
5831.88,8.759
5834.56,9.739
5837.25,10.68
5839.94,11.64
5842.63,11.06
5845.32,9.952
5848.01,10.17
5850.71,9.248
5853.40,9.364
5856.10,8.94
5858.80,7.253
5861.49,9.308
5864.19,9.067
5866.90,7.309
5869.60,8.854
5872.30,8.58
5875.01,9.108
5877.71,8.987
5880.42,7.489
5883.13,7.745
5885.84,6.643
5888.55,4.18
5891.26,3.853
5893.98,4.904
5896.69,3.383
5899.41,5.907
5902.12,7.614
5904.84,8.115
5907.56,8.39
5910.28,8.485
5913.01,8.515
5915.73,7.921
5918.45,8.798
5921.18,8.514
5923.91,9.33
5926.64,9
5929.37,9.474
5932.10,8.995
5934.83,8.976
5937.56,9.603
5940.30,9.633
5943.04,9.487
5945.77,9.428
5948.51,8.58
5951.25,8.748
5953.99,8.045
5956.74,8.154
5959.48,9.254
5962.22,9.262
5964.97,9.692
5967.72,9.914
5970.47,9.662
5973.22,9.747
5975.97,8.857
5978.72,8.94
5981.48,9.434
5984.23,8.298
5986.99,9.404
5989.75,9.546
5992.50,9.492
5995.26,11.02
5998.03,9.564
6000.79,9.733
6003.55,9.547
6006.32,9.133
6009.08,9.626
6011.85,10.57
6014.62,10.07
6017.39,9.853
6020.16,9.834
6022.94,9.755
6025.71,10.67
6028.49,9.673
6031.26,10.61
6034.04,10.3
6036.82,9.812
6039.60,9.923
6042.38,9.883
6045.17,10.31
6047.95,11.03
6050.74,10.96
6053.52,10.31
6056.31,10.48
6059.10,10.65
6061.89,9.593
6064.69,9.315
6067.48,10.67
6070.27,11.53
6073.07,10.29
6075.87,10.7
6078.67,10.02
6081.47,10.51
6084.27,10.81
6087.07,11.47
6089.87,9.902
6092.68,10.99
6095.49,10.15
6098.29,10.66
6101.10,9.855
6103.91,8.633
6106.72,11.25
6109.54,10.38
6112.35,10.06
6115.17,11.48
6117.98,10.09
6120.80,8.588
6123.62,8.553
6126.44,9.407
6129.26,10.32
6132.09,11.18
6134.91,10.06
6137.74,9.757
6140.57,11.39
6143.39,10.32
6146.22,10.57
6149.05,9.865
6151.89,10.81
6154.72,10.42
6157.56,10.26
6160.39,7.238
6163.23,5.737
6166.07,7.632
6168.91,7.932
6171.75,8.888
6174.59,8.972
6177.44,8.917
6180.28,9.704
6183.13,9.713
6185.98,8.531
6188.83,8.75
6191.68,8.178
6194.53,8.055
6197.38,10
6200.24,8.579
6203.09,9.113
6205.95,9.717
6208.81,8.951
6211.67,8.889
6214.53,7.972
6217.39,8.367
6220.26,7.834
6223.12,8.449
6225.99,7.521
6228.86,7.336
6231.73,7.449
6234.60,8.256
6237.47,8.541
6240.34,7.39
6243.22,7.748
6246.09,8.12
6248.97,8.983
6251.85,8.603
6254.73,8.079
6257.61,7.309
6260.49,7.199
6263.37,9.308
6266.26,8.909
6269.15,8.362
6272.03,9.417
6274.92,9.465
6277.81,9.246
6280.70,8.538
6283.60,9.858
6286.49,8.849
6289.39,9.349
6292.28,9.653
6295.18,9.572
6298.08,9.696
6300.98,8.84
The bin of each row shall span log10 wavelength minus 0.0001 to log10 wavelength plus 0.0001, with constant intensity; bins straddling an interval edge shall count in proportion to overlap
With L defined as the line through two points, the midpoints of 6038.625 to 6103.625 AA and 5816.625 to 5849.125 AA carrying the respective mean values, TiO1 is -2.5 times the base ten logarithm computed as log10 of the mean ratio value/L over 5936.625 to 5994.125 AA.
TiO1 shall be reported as 0.12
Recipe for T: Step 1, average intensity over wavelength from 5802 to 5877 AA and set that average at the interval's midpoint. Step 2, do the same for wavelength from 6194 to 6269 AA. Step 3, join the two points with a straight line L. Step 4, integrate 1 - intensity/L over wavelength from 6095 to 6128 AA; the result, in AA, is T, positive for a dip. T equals -4.6 AA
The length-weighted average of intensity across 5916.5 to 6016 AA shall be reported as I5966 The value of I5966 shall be 9.31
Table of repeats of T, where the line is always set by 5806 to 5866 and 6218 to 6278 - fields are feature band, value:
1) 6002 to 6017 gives -1.1 AA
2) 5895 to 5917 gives 5.1 AA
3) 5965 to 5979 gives -0.4 AA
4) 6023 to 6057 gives -5.0 AA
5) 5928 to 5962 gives 1.1 AA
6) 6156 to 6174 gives 1.1 AA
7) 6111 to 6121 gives -1.7 AA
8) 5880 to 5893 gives 5.0 AA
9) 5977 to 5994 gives 0.0 AA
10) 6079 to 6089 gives -2.2 AA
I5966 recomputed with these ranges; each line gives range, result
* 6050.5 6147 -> 10.3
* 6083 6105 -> 10.3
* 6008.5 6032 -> 10.1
